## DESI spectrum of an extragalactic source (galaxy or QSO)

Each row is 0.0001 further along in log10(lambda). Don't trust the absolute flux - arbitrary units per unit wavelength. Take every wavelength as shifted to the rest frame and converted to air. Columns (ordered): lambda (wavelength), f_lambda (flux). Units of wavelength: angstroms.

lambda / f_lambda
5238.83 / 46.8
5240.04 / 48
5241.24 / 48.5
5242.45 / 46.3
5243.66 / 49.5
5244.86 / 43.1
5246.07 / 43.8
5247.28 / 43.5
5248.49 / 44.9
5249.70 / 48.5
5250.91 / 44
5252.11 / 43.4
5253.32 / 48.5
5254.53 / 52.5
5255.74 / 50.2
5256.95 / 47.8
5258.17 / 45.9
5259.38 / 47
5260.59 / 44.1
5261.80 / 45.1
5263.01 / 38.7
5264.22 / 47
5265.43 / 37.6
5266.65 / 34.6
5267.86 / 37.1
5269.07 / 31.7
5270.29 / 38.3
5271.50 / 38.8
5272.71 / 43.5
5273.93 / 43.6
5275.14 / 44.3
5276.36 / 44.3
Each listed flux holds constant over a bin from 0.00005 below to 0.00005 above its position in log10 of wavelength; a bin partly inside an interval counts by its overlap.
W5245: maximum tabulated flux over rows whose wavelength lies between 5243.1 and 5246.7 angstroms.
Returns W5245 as 49.5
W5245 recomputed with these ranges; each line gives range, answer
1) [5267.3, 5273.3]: 43.5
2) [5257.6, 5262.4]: 47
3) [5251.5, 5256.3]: 52.5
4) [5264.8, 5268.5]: 37.6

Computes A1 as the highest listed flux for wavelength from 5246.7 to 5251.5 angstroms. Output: 48.5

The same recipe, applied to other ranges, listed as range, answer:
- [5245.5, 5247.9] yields 43.8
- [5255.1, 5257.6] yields 50.2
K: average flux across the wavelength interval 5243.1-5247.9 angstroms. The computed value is 45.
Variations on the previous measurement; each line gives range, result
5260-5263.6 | 42.7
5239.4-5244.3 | 48.1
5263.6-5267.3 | 39.7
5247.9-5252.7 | 45.3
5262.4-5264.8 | 42.9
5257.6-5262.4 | 45.6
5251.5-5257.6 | 48.5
